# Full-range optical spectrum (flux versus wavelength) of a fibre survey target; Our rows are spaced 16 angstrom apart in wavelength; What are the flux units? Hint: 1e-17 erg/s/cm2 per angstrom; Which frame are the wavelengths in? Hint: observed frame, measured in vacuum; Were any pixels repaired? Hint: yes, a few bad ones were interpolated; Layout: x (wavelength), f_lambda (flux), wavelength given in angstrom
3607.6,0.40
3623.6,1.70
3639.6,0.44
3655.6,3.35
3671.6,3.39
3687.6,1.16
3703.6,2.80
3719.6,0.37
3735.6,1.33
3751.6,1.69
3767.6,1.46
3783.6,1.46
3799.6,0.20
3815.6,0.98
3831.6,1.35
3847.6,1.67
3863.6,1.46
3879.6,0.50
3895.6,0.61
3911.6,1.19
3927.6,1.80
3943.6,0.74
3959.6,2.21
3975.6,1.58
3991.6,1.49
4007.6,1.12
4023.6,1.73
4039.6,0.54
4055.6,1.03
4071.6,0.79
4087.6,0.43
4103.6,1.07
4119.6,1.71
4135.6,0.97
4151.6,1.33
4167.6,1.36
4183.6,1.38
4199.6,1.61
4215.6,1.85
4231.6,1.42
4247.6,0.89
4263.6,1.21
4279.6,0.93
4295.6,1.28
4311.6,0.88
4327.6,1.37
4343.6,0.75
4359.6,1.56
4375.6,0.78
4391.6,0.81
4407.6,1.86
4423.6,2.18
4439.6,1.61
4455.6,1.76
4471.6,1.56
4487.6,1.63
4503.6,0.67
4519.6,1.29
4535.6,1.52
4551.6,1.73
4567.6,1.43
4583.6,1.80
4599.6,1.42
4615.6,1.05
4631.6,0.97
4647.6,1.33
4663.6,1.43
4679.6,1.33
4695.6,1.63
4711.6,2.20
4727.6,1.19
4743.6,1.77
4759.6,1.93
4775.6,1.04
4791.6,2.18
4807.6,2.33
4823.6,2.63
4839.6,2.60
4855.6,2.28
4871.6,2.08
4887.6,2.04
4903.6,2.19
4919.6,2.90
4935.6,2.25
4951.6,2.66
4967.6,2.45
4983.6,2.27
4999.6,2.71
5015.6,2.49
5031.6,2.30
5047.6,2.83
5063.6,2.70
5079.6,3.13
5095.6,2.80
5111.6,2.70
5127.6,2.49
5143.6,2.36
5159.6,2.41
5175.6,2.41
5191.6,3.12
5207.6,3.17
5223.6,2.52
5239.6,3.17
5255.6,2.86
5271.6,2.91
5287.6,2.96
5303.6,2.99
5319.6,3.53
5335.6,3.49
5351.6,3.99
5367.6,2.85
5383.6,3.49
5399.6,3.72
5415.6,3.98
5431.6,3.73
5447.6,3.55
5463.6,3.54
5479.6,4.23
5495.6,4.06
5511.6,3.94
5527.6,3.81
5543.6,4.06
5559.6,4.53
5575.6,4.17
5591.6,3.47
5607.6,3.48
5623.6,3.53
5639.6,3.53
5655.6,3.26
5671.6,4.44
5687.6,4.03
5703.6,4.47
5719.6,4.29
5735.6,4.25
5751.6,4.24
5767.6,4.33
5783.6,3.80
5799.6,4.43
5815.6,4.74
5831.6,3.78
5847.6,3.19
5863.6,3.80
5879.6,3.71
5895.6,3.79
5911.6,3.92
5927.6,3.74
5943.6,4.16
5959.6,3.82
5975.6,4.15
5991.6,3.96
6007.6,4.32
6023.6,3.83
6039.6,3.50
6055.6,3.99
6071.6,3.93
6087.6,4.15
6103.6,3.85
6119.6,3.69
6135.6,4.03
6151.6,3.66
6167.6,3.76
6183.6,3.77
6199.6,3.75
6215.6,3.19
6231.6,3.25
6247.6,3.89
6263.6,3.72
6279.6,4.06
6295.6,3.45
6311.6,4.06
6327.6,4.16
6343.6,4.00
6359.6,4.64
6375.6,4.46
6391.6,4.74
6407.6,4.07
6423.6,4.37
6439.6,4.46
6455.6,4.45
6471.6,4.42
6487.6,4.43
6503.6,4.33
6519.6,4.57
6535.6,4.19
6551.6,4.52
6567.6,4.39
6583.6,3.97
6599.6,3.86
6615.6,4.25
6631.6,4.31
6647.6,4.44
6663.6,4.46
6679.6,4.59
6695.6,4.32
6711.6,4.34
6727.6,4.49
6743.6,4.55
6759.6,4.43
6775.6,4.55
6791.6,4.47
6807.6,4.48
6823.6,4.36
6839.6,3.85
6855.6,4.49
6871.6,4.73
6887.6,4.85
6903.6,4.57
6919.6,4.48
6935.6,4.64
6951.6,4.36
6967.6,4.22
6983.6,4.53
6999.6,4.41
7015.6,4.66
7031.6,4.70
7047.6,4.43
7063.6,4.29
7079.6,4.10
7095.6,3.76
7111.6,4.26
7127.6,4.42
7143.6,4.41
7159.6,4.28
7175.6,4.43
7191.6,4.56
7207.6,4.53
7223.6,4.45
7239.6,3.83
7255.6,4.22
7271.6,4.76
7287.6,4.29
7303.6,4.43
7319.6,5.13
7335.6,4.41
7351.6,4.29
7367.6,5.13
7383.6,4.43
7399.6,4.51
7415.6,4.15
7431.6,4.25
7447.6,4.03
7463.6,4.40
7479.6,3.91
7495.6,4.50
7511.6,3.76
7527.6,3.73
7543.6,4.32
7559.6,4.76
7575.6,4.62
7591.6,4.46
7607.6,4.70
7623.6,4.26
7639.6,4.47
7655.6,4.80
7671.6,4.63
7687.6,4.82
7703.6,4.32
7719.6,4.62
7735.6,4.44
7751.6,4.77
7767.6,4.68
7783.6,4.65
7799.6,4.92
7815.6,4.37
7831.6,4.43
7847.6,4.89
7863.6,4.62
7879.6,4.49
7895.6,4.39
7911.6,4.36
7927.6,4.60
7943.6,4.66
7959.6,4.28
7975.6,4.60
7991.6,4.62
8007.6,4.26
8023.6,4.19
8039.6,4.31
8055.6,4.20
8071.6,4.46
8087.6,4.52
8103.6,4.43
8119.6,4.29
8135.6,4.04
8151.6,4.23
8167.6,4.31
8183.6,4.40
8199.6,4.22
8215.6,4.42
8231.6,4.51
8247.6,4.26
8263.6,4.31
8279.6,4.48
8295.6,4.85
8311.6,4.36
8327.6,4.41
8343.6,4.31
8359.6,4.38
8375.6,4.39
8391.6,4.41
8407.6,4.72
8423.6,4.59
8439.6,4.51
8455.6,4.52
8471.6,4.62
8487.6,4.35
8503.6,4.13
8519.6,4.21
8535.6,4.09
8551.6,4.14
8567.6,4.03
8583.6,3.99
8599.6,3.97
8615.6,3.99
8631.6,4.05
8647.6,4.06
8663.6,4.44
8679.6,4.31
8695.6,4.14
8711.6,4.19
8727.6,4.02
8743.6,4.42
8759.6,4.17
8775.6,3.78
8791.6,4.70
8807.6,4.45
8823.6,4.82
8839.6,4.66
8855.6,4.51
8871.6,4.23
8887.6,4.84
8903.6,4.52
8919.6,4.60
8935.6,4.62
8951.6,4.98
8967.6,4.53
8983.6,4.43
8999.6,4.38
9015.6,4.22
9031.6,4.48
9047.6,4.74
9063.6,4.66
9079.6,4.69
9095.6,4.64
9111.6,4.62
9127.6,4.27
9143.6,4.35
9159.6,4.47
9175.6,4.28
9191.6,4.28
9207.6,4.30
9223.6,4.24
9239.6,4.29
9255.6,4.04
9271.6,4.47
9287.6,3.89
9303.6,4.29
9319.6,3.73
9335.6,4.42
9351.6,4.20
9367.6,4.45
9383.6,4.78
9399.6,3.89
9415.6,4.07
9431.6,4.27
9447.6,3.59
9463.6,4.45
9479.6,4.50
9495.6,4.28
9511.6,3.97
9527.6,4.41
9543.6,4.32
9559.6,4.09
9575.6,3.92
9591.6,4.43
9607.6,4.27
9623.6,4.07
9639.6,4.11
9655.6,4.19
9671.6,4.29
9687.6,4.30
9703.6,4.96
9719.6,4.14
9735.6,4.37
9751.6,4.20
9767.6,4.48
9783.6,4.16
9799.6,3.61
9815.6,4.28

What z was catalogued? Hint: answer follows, 0.20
